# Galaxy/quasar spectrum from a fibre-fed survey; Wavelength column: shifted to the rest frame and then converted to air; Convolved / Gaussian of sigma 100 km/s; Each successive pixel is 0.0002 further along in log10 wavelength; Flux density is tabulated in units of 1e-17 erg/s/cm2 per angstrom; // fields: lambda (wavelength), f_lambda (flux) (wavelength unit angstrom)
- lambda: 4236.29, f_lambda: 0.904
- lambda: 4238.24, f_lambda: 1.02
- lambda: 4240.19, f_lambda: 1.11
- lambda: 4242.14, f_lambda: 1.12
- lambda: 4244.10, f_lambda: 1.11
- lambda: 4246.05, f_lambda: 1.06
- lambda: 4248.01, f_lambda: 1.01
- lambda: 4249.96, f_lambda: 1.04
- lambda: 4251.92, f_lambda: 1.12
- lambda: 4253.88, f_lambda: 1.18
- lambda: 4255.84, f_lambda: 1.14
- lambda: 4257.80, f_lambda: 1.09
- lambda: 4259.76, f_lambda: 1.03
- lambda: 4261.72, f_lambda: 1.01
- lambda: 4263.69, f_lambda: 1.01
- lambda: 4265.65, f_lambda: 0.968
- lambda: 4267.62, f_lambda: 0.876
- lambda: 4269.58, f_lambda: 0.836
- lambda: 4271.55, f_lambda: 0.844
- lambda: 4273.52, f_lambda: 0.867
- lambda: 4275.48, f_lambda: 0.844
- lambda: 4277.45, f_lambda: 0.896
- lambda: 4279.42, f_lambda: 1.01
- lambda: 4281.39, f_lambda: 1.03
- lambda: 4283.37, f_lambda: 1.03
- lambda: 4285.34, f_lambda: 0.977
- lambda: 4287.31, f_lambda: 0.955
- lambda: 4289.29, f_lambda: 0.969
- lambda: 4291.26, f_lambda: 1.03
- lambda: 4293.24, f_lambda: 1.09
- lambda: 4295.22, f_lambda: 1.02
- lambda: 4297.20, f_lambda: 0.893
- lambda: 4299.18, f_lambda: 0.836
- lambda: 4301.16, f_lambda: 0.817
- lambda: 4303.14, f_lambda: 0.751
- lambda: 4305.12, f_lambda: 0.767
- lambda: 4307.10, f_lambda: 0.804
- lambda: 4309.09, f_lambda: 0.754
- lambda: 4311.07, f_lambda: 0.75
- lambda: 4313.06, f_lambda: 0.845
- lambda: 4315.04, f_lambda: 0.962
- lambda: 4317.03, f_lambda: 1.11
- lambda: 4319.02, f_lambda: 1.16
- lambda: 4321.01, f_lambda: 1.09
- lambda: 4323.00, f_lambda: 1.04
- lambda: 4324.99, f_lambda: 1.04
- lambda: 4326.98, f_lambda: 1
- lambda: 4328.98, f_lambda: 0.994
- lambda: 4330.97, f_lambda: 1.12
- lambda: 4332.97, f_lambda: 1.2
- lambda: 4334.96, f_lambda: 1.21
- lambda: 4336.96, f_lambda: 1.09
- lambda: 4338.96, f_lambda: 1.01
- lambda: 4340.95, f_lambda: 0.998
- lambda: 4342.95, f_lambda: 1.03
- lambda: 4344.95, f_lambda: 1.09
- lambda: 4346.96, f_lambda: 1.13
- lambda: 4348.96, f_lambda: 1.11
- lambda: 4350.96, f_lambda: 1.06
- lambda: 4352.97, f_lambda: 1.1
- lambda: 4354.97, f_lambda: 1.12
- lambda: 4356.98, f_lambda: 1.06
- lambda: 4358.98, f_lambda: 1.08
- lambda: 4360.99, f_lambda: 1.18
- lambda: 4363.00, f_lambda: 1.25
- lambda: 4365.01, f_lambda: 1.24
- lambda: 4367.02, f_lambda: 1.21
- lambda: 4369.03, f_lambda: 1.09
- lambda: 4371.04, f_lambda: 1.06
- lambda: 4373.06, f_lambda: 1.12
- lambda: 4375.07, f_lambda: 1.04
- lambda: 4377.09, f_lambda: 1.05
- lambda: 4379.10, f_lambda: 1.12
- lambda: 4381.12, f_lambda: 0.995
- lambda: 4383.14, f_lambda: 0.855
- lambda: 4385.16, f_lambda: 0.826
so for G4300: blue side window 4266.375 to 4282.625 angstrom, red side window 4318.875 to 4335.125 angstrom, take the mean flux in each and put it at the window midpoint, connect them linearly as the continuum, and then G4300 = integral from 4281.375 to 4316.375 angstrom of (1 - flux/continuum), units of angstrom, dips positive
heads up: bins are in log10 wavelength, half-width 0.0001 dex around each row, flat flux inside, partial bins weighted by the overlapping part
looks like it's 2.88 angstrom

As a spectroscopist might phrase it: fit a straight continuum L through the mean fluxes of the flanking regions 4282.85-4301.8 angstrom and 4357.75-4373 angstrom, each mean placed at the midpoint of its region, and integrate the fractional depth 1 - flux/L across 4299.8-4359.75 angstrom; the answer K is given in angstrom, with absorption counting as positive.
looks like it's 3.1 angstrom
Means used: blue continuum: 0.963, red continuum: 1.15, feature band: 1.01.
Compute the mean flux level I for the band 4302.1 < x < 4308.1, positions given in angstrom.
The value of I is 0.774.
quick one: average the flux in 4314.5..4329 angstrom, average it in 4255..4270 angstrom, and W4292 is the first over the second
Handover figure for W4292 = 1.06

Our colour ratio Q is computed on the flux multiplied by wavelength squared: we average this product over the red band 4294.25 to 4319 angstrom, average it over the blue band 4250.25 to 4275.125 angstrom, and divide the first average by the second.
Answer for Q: 0.9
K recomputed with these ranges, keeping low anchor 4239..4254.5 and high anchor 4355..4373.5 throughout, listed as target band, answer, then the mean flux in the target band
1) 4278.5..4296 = 1.5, 1.01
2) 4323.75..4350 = 1.2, 1.08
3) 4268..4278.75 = 2.3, 0.864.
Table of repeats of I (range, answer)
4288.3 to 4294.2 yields 1.03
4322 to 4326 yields 1.04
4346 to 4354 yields 1.1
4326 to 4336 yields 1.1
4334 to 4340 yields 1.1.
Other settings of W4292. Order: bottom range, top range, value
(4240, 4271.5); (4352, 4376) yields 1.09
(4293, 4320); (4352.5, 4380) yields 1.26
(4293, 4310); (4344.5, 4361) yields 1.29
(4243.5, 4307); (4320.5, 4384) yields 1.12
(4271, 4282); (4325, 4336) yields 1.20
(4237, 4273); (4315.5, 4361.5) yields 1.06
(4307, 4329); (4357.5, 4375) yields 1.18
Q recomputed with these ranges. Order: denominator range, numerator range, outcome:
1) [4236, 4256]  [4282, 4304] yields 0.90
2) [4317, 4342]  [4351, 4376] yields 1.06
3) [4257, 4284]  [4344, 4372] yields 1.23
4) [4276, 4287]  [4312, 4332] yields 1.08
